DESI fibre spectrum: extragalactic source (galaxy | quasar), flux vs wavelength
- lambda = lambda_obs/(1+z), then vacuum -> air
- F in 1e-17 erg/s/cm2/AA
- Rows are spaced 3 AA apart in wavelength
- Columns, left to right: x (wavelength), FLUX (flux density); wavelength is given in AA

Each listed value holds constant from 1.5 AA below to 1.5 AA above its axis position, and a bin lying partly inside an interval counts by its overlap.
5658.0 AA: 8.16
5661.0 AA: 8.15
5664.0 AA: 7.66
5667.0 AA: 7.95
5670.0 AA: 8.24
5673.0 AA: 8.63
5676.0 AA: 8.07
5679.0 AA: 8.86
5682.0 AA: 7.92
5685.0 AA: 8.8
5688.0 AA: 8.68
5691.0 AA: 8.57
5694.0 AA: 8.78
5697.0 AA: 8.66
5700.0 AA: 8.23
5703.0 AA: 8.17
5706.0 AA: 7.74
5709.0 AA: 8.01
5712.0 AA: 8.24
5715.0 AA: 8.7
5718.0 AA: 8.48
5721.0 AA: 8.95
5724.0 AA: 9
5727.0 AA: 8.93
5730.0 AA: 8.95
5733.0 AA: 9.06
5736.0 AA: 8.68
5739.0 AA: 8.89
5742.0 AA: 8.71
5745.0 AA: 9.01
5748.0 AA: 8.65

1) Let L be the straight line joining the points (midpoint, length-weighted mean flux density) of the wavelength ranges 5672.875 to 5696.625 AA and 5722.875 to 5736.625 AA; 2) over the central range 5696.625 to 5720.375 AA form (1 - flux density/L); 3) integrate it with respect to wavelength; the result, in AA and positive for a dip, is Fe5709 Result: 1.3 AA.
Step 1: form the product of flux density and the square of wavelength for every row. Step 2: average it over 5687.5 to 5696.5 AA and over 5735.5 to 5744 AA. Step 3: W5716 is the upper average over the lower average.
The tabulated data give 1.03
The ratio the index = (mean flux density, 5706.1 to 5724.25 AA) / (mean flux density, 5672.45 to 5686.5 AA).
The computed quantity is 1.00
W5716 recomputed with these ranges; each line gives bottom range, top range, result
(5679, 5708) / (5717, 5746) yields 1.07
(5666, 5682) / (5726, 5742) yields 1.09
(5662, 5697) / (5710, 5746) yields 1.07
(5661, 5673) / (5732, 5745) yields 1.13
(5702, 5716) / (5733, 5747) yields 1.10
